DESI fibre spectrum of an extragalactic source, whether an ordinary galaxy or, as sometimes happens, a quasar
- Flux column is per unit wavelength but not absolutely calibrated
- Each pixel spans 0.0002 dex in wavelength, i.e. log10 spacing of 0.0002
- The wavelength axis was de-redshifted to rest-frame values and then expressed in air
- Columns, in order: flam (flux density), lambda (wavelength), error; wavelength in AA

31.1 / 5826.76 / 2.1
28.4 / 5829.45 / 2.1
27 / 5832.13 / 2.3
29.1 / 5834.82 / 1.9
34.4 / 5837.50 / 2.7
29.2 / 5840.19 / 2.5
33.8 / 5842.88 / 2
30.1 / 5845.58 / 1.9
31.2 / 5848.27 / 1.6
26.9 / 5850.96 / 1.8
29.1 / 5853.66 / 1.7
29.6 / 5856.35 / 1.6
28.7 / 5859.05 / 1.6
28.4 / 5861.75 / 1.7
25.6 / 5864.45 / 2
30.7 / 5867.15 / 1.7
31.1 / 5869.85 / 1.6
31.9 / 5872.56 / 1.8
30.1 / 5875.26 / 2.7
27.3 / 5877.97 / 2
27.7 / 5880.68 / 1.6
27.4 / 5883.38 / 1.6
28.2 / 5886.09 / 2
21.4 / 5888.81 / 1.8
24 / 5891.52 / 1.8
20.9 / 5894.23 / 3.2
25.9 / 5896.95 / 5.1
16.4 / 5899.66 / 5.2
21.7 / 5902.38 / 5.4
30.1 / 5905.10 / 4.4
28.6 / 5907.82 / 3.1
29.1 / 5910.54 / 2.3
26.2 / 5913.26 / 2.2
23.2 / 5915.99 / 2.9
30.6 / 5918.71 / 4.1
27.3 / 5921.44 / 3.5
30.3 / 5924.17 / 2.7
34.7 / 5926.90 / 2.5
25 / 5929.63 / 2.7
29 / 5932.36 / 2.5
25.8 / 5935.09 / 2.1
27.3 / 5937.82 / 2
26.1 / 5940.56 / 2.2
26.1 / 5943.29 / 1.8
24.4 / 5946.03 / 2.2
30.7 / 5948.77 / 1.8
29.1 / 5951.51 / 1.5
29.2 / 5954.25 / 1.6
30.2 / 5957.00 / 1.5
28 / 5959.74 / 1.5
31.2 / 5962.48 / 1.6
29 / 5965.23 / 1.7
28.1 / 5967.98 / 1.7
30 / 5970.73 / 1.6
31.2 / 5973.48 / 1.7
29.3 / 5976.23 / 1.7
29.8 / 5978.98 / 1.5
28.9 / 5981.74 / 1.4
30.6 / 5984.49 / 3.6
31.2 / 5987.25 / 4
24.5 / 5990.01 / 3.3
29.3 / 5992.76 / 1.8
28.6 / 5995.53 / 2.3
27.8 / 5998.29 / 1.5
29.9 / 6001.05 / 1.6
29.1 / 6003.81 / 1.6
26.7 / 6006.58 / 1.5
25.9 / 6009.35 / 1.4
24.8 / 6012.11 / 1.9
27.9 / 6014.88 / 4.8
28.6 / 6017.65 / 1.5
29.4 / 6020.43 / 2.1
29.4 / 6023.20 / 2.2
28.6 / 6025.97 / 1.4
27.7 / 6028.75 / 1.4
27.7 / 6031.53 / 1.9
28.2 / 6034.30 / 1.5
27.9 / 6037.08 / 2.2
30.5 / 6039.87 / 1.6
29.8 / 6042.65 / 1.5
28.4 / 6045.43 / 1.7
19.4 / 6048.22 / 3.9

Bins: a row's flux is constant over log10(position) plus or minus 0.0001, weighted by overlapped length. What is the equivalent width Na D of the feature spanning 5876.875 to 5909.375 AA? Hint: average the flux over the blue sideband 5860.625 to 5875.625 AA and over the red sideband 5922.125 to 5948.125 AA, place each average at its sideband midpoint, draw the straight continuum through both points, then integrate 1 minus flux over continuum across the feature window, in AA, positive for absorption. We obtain 4.43 AA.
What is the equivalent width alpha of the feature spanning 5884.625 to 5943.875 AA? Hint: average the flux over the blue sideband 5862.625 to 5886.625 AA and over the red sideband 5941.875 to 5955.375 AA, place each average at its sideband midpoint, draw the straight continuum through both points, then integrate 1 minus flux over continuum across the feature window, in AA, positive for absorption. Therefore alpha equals 4.3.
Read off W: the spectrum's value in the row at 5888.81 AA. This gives 21.4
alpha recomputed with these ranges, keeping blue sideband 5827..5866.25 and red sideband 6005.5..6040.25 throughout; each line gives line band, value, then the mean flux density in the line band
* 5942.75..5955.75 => 0.2 AA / 28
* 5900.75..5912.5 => 0.8 AA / 27.1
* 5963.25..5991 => -1.1 AA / 29.4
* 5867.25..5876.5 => -0.6 AA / 31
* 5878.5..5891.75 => 1.4 AA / 26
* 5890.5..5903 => 3.1 AA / 21.7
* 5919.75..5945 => 0.7 AA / 27.9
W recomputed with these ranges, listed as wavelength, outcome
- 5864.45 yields 25.6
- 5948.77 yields 30.7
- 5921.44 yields 27.3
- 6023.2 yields 29.4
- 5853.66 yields 29.1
